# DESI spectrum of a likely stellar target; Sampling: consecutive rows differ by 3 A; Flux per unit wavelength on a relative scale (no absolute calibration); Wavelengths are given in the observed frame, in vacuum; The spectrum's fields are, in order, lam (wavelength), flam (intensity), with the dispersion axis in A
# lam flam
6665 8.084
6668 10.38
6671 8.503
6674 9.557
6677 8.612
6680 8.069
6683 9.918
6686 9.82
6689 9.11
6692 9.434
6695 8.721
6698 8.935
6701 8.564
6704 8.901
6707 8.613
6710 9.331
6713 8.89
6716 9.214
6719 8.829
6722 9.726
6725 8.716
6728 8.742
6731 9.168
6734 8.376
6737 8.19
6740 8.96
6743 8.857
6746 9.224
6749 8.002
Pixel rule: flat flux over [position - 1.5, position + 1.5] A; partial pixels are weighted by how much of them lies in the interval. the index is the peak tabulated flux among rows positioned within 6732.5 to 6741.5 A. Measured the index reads 8.96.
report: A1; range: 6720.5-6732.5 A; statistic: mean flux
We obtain 9.09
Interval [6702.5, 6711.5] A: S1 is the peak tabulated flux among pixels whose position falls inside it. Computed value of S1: 9.331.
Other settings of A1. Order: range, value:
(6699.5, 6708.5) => 8.69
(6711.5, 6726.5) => 9.07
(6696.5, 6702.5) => 8.75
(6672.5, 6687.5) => 9.2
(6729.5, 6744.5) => 8.71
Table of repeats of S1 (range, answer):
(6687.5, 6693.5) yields 9.434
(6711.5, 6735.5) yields 9.726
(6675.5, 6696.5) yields 9.918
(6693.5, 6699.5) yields 8.935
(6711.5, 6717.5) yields 9.214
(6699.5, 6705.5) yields 8.901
